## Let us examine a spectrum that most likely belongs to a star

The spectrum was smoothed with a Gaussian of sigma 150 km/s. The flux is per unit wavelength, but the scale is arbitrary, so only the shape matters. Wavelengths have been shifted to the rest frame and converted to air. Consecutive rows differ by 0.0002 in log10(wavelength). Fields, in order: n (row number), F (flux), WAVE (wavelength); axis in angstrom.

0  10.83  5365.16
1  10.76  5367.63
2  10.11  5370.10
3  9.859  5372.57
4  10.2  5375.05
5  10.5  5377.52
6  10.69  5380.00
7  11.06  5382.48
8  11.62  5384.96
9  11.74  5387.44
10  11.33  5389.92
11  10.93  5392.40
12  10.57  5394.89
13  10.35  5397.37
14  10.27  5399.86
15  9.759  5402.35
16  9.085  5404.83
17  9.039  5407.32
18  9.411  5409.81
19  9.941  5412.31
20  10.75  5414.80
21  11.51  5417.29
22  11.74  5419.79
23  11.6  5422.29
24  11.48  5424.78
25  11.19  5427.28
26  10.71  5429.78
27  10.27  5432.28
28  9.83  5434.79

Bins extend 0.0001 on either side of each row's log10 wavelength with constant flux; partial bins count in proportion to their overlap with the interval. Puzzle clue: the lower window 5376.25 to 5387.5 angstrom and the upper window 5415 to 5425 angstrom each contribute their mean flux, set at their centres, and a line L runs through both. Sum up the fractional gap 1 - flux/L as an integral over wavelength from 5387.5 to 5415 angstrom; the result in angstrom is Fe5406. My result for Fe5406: 2.7 angstrom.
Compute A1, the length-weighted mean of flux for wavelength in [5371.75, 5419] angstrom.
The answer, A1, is 10.5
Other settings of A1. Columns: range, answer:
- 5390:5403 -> 10.5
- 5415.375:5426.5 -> 11.5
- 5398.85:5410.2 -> 9.51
